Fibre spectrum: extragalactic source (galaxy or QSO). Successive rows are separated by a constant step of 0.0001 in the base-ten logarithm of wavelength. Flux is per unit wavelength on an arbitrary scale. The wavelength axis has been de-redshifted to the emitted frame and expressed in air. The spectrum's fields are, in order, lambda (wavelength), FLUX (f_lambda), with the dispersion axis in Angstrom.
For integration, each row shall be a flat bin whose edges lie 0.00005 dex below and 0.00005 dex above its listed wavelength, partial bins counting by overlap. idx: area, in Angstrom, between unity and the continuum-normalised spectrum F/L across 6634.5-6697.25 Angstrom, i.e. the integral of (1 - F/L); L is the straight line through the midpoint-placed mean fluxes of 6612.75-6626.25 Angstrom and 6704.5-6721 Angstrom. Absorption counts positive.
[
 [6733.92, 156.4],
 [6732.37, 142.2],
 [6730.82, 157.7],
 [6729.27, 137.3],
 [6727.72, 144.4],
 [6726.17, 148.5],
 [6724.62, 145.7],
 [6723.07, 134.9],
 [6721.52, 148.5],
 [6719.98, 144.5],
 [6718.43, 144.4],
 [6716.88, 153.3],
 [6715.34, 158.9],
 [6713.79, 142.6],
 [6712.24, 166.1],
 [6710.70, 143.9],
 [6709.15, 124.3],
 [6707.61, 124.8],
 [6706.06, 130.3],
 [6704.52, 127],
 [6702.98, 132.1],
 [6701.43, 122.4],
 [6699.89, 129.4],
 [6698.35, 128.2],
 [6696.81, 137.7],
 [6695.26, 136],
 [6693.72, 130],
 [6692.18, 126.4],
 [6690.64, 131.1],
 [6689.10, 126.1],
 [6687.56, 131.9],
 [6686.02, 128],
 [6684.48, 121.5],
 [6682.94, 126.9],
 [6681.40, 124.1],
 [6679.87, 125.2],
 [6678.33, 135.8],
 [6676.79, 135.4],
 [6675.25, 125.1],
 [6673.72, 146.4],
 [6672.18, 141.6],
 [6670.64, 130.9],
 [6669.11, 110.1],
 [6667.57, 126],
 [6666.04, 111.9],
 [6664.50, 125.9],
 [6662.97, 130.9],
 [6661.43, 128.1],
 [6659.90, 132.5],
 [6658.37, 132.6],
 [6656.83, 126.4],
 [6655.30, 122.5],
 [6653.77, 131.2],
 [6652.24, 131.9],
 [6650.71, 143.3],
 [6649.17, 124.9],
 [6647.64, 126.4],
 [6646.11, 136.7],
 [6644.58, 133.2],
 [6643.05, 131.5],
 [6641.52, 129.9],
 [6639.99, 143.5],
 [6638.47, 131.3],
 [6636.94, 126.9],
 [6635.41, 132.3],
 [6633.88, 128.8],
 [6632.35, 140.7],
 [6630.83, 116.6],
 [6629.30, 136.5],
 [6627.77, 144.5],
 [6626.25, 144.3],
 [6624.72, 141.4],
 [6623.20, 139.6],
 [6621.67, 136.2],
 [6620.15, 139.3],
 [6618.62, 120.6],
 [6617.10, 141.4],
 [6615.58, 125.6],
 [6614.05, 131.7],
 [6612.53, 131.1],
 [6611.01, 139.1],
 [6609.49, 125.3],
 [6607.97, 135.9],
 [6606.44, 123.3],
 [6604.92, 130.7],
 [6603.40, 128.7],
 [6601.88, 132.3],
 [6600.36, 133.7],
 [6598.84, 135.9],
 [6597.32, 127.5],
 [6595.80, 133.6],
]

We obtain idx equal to 4.0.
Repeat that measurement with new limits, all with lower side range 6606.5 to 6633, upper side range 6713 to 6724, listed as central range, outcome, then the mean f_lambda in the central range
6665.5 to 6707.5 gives 4.08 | 129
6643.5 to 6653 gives 0.36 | 133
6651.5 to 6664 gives 0.87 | 129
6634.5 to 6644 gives 0.30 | 133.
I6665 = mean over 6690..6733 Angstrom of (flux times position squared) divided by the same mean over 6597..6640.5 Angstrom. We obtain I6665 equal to 1.07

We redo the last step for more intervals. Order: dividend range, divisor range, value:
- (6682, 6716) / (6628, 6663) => 1.03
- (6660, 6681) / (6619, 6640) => 0.96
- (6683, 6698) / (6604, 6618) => 1.01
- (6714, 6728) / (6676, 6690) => 1.16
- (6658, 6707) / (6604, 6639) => 0.99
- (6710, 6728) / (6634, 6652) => 1.14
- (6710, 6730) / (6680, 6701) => 1.15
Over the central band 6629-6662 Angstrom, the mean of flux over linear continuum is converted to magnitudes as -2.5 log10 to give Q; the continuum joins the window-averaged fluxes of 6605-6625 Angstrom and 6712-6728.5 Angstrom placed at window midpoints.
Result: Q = 0.05 mag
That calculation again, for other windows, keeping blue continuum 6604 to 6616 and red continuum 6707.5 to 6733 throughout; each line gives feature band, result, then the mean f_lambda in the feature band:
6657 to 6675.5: 0.08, 129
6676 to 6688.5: 0.09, 129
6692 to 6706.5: 0.10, 130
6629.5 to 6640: 0.02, 131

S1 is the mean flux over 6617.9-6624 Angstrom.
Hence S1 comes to 134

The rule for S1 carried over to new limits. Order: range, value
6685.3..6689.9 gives 129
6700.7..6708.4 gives 127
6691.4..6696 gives 131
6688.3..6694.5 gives 129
